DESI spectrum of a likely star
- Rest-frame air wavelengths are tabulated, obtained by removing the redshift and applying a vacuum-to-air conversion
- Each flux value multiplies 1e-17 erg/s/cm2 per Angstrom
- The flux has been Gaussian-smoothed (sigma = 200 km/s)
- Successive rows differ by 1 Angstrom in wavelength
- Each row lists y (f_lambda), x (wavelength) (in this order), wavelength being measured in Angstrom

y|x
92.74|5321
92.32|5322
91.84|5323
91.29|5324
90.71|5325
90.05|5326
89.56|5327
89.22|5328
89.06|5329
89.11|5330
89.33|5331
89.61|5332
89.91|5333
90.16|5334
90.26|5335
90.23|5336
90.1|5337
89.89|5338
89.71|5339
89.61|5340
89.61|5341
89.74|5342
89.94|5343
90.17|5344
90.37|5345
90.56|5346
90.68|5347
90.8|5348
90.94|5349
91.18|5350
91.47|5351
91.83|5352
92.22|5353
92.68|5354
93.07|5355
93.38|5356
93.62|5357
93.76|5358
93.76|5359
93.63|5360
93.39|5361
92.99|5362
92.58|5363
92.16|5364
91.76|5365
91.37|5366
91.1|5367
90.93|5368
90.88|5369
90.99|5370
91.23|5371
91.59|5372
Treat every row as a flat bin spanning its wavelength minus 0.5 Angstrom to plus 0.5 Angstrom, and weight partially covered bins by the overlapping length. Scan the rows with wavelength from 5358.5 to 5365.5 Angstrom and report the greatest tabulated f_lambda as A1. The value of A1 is 93.76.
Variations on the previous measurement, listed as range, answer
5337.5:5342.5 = 89.89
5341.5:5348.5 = 90.8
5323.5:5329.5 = 91.29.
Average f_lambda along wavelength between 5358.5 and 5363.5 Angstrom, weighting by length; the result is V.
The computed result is 93.3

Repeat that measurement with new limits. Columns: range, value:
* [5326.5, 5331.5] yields 89.3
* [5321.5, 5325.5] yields 91.5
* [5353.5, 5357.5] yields 93.2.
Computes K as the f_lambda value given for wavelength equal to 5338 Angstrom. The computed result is 89.89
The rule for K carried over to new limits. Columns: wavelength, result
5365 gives 91.76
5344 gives 90.17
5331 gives 89.33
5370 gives 90.99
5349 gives 90.94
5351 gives 91.47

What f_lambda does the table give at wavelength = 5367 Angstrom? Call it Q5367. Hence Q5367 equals 91.1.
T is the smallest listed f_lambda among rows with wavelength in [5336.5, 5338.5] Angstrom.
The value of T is 89.89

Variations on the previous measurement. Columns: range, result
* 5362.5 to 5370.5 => 90.88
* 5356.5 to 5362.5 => 92.99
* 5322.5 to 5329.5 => 89.06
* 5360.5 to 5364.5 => 92.16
